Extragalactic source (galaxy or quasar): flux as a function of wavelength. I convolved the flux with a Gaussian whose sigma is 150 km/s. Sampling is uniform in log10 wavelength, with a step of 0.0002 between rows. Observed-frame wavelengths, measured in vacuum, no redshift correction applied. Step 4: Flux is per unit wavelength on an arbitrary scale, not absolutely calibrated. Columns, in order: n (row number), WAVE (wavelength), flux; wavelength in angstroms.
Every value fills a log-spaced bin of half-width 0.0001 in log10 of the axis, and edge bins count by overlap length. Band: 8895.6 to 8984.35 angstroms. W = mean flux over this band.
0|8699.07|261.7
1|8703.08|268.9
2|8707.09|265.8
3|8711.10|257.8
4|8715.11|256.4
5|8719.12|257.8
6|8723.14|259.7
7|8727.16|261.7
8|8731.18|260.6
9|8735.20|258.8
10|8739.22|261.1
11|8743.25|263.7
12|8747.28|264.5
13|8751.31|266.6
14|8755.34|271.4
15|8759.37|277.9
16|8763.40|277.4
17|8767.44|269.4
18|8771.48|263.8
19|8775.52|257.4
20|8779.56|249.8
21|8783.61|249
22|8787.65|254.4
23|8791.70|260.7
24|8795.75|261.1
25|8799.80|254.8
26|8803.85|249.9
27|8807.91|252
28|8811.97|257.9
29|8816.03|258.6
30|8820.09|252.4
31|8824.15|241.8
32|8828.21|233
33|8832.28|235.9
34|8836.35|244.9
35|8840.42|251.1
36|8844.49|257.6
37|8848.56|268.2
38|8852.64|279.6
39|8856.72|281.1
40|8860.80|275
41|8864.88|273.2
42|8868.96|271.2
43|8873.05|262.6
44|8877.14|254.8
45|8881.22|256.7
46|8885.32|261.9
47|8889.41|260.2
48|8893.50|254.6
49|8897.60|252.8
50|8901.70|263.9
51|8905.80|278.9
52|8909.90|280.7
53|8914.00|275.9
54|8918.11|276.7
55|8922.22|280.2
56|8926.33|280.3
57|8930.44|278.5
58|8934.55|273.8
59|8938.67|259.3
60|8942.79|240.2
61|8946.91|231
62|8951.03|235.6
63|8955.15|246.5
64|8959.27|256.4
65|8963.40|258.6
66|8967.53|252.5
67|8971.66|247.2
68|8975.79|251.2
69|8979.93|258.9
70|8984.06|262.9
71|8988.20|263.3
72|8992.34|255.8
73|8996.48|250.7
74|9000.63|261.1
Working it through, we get 261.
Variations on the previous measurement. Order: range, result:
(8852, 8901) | 265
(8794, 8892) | 258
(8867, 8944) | 267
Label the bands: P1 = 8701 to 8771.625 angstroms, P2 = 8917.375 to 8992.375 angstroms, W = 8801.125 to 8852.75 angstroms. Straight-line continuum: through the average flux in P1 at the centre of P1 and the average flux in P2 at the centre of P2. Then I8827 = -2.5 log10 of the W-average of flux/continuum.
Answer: 0.04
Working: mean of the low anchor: 265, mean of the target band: 252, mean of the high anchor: 258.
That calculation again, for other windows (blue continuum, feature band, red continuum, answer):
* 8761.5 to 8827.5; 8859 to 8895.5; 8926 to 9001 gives -0.03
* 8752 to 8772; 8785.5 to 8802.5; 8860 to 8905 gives 0.05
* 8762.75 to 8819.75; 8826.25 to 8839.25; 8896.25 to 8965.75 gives 0.09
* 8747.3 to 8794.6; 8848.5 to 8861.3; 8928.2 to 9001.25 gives -0.07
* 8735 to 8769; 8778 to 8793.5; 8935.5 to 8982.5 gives 0.05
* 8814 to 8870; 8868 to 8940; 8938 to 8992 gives -0.05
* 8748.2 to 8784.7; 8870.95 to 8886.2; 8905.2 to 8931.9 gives 0.07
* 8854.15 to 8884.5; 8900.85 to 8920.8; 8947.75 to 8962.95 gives -0.08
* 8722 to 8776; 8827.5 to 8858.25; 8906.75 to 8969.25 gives 0.03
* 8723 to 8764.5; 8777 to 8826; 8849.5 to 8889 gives 0.06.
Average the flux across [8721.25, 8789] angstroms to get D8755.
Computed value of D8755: 263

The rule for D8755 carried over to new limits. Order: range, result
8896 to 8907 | 265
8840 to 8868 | 271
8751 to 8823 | 260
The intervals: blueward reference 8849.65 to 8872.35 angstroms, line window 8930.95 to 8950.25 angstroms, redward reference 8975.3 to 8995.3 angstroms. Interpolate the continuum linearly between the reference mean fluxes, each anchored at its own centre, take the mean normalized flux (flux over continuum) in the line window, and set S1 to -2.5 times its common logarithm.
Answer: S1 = 0.052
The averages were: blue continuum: 275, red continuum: 259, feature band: 252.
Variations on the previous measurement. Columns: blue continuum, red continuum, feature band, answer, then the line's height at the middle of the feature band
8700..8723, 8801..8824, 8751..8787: -0.03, 257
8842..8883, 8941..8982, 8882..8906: 0.00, 262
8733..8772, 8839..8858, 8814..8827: 0.07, 268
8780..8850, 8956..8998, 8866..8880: -0.04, 253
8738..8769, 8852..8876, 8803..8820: 0.07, 271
